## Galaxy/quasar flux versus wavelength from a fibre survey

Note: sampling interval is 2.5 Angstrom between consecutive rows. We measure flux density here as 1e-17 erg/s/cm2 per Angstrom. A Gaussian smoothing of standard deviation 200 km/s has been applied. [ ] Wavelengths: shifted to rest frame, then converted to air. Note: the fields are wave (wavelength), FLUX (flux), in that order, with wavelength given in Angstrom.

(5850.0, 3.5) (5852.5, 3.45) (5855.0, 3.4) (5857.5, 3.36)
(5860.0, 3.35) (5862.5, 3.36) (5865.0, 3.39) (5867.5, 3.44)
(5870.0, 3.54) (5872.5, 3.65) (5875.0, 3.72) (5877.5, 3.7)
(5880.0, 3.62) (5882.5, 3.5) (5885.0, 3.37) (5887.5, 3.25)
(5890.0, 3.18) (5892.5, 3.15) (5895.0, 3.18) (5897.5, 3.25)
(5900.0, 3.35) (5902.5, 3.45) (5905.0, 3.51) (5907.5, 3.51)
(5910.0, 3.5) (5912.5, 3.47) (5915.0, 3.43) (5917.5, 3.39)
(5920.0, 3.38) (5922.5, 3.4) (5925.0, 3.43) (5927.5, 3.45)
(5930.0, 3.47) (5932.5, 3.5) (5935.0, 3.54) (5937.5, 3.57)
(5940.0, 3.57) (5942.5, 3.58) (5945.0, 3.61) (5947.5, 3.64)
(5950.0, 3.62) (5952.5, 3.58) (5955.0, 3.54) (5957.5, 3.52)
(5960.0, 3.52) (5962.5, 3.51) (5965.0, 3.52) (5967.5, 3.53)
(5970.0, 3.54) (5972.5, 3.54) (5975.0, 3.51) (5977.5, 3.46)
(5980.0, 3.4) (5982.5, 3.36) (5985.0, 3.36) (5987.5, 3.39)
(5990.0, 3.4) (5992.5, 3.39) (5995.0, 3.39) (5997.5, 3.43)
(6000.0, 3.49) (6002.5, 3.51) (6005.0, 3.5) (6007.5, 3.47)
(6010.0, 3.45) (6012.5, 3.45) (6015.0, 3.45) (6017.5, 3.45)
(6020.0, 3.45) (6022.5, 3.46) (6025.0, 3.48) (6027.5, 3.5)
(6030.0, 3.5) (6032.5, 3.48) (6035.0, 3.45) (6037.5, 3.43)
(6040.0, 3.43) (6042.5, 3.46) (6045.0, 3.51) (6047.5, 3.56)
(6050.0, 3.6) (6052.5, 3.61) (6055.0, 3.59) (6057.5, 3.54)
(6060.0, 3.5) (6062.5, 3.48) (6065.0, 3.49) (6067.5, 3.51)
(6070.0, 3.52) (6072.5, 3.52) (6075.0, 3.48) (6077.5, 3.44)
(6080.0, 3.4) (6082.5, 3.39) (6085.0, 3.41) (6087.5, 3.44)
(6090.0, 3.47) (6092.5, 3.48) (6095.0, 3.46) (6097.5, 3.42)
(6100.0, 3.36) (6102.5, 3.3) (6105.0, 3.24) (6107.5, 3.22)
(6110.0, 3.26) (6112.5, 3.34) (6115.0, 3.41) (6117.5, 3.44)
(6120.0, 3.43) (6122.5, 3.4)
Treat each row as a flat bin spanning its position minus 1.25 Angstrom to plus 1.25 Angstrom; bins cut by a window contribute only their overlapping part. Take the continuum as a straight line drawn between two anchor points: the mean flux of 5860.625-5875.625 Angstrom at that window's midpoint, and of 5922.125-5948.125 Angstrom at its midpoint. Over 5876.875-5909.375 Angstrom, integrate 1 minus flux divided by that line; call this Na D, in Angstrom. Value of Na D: 1.18 Angstrom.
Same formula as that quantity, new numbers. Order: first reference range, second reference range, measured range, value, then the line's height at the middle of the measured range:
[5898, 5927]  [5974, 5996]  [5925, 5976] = -1.8 Angstrom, 3.42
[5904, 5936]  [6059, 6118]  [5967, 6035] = -0.4 Angstrom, 3.44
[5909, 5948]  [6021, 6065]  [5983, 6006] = 0.5 Angstrom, 3.5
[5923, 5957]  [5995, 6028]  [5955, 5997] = 0.5 Angstrom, 3.5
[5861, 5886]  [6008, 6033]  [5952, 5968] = -0.2 Angstrom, 3.49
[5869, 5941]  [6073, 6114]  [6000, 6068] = -1.8 Angstrom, 3.4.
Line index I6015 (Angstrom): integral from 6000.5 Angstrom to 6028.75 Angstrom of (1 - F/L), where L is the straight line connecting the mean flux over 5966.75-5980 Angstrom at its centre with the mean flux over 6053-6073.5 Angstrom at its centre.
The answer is 0.3 Angstrom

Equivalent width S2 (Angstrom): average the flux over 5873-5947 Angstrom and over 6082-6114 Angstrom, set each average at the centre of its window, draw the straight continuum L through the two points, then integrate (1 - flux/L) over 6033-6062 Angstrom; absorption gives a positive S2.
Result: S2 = -1.1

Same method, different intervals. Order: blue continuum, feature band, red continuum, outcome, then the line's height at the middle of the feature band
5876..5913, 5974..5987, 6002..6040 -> 0.12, 3.45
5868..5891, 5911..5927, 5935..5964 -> 0.55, 3.54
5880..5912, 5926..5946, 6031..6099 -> -0.84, 3.39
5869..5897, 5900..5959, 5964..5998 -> -1.10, 3.44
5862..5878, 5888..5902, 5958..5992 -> 1.15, 3.53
